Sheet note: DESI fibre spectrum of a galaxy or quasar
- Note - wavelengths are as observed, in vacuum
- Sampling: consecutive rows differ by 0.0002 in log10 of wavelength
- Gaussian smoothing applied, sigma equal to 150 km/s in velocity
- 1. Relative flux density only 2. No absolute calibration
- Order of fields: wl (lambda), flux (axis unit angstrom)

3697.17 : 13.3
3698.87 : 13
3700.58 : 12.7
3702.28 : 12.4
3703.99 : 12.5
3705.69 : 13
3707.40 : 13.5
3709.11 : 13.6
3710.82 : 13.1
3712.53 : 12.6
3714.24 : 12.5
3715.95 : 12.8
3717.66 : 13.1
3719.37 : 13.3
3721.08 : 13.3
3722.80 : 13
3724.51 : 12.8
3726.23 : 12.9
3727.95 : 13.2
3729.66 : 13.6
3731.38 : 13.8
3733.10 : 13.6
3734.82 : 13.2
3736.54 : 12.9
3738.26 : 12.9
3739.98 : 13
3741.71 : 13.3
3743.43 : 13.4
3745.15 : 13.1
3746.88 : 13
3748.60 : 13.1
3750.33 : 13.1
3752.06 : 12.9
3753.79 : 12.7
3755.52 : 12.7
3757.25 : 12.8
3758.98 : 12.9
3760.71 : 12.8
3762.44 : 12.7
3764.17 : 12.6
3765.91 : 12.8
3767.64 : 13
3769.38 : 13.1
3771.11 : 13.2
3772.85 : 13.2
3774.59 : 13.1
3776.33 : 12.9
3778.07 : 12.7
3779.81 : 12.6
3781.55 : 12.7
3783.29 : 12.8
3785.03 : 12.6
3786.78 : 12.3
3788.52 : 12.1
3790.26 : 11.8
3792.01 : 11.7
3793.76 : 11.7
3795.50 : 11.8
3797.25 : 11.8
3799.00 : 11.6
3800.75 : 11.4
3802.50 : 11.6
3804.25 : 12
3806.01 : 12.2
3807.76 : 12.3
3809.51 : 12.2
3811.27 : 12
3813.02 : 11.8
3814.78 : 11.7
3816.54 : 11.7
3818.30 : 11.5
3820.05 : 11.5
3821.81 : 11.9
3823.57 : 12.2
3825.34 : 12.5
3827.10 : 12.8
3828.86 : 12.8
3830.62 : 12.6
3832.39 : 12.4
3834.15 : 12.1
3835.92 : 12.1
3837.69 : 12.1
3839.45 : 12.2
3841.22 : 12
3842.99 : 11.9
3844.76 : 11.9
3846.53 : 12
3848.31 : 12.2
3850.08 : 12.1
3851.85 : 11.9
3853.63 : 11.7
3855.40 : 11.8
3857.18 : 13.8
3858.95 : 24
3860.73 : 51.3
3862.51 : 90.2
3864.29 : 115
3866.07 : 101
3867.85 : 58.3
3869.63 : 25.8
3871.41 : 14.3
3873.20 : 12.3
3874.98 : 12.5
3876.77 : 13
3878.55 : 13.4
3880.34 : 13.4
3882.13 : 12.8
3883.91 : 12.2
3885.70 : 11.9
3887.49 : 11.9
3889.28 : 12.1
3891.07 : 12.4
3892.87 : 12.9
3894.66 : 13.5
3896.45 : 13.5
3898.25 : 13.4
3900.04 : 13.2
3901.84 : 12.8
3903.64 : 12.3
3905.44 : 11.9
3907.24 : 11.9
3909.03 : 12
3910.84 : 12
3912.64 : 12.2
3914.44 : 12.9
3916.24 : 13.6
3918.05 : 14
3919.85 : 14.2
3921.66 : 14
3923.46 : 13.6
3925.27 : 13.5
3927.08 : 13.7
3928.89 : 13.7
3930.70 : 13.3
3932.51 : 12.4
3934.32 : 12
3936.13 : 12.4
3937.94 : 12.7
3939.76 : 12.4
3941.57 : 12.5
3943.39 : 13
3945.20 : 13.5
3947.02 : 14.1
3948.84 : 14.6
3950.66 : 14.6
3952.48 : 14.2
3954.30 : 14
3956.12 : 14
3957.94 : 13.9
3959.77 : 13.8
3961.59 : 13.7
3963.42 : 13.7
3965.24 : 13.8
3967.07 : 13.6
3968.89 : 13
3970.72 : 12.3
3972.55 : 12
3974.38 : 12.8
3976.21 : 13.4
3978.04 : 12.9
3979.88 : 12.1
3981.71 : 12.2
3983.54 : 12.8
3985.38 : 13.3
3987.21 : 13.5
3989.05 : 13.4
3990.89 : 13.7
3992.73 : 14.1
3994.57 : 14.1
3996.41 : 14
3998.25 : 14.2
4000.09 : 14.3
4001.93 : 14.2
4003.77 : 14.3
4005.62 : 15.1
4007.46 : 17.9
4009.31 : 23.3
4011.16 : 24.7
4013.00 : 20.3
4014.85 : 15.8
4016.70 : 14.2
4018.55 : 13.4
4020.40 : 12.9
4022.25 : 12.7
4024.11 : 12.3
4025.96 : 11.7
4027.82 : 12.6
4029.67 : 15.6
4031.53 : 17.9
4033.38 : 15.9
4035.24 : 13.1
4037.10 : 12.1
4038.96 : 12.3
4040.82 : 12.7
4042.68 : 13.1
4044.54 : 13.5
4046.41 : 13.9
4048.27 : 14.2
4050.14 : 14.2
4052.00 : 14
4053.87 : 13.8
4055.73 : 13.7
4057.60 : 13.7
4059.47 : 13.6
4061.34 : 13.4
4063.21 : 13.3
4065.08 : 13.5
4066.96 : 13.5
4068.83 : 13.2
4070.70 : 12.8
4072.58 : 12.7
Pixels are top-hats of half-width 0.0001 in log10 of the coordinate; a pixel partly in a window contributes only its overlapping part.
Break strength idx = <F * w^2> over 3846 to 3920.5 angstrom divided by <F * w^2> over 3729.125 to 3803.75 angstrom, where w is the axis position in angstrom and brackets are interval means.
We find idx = 1.8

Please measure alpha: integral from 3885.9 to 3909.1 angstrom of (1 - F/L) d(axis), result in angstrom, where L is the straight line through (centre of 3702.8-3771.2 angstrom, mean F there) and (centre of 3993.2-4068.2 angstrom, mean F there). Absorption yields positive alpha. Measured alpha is 2.1 angstrom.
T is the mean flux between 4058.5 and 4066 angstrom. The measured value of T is 13.5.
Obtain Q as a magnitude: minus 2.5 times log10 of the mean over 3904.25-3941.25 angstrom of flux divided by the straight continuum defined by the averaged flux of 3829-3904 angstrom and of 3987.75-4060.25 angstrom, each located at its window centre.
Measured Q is 0.42 mag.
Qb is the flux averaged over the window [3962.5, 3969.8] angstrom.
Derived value 13.5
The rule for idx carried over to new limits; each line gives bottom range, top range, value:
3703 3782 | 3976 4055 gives 1.28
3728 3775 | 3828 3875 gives 2.16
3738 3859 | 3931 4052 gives 1.24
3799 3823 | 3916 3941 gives 1.19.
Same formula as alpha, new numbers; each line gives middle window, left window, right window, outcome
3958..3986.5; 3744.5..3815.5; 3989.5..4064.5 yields 2.13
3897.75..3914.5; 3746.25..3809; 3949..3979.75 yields 0.96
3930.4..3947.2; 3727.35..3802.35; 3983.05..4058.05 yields 1.47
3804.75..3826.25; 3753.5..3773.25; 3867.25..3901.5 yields 3.15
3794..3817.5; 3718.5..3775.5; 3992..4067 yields 2.68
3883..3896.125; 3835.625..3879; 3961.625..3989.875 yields 6.27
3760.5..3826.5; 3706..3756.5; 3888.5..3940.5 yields 3.93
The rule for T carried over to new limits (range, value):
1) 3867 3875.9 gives 24.4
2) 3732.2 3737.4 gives 13.2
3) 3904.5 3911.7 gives 11.9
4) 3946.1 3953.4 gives 14.4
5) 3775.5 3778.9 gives 12.8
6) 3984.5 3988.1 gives 13.4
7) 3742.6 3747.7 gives 13.2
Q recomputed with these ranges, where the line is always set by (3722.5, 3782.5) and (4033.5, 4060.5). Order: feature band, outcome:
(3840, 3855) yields 0.104 mag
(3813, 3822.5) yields 0.127 mag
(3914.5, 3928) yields -0.037 mag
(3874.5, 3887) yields 0.041 mag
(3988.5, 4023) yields -0.166 mag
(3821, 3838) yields 0.066 mag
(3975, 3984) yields 0.059 mag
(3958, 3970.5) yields -0.015 mag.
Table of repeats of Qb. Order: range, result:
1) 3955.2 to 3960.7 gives 13.9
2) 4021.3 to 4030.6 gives 13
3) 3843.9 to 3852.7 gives 12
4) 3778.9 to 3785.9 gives 12.7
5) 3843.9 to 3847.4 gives 12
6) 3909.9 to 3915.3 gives 12.3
